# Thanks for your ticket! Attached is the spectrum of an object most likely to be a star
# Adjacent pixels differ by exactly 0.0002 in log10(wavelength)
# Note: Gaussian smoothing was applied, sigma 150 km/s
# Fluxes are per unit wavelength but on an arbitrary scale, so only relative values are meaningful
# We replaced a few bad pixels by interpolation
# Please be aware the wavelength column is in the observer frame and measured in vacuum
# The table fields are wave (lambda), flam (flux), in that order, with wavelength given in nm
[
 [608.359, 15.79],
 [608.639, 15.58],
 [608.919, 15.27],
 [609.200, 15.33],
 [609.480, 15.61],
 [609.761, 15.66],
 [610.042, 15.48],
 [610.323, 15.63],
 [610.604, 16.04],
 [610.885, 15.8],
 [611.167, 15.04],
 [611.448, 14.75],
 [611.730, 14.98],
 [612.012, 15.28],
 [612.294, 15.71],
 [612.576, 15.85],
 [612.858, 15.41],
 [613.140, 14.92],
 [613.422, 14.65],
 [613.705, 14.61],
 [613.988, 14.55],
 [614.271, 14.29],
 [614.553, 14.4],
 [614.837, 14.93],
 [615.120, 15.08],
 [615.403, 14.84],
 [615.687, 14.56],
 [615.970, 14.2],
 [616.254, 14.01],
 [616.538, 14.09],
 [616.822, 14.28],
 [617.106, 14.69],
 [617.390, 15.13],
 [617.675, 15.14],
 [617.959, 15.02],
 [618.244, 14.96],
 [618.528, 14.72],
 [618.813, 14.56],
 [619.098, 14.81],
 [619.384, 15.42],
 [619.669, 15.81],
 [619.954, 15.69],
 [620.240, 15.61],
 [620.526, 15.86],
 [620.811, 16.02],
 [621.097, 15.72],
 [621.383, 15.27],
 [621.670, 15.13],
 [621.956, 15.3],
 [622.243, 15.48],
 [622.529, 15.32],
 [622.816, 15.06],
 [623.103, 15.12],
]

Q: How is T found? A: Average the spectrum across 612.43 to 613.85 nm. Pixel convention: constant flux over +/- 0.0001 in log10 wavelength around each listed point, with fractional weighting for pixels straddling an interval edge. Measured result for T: 15.1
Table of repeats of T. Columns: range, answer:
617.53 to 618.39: 15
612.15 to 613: 15.7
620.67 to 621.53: 15.7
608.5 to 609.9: 15.5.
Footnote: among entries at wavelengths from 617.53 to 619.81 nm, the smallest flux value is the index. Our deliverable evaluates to 14.56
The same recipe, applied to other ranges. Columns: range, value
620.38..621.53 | 15.27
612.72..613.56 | 14.65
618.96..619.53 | 14.81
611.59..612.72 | 14.98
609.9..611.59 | 14.75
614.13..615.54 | 14.29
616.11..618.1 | 14.01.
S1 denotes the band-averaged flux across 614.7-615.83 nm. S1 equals 14.9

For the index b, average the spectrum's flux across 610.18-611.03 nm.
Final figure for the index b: 15.8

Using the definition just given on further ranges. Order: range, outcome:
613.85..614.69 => 14.4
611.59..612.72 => 15.5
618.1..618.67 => 14.9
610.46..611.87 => 15.3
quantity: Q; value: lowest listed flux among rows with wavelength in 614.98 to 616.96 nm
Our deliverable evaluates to 14.01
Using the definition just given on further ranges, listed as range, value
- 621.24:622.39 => 15.13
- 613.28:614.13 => 14.55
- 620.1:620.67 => 15.61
